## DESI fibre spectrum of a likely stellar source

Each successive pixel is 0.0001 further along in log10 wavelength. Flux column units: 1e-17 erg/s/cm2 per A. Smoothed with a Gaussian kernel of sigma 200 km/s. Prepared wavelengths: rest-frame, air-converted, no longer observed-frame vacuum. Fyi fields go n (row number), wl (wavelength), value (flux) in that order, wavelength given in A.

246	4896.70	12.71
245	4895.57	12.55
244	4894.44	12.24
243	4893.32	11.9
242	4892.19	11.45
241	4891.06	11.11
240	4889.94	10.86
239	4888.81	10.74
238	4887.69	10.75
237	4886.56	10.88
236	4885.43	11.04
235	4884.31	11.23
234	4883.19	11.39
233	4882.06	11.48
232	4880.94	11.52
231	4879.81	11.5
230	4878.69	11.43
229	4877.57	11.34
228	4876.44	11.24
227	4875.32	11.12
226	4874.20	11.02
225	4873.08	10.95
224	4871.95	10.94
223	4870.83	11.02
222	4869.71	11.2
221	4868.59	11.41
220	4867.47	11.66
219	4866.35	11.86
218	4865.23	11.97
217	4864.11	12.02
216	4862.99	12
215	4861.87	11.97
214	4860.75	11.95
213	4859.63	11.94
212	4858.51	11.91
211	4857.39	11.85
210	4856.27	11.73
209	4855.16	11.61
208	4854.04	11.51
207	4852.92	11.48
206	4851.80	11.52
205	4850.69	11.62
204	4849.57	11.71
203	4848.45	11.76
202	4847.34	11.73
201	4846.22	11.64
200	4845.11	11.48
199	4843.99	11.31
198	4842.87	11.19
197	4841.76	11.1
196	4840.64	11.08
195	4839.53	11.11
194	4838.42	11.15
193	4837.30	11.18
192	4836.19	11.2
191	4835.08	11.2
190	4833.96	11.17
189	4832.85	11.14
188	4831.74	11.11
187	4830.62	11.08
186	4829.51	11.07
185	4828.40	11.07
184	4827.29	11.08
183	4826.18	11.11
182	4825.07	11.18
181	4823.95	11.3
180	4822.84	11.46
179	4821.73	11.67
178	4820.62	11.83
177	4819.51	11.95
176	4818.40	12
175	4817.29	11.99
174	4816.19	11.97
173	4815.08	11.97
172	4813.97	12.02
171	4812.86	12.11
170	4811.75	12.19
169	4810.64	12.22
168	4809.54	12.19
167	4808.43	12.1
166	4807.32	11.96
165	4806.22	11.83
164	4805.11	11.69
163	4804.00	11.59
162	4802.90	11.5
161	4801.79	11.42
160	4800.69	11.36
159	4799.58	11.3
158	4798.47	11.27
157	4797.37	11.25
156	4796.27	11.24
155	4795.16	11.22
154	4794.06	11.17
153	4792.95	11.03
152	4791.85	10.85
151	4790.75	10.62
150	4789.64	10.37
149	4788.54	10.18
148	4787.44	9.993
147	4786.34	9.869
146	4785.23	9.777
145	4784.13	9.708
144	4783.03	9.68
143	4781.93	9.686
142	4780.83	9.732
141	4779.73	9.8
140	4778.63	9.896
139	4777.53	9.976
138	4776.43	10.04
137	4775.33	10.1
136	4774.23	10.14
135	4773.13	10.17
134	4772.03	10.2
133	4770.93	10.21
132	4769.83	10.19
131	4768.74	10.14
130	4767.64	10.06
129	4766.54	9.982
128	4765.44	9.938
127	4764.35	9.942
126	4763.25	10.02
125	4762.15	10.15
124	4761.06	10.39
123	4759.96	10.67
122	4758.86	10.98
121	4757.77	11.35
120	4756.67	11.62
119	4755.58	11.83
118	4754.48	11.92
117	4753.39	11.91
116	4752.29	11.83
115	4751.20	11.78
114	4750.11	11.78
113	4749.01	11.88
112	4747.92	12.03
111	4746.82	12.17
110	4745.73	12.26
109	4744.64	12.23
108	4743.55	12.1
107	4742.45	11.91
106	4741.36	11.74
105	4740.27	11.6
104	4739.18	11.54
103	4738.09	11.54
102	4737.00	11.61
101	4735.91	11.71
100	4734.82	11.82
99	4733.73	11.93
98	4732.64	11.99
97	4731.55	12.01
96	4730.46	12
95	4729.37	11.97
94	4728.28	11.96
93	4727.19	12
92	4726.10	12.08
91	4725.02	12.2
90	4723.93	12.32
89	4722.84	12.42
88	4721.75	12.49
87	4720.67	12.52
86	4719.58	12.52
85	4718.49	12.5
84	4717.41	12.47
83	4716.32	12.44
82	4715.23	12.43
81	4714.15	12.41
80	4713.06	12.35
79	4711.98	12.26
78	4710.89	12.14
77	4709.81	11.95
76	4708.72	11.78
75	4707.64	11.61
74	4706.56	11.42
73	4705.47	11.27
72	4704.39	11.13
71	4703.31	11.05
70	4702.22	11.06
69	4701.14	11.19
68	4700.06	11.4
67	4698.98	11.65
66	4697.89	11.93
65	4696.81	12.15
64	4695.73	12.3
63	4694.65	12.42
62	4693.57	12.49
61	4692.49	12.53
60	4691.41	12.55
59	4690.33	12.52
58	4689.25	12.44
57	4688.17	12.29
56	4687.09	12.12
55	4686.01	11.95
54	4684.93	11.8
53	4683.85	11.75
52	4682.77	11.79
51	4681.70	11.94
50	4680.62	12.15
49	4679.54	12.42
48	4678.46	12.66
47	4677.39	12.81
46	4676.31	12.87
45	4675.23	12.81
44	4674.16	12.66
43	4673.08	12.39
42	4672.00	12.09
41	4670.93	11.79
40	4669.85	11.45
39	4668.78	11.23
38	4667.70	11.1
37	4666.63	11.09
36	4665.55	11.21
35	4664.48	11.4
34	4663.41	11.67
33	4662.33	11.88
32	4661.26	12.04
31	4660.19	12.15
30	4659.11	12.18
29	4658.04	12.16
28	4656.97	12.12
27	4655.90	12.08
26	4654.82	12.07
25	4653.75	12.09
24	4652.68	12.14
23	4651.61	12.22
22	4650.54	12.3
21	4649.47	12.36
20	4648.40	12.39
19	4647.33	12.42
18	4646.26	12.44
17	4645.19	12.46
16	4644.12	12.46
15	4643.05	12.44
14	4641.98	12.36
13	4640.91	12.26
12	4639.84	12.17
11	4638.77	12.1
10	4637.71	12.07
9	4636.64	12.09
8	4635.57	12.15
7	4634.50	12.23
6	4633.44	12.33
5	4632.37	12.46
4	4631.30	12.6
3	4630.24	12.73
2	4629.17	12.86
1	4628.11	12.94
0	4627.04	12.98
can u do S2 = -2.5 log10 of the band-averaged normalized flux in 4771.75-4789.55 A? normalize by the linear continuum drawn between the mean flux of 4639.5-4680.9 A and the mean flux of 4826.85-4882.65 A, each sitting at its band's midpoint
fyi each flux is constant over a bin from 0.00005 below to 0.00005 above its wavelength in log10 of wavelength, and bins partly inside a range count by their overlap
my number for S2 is 0.18 mag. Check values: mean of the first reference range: 12.1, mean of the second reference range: 11.4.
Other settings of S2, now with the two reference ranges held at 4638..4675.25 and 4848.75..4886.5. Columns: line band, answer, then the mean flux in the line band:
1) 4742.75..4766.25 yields 0.042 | 11.4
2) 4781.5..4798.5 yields 0.120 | 10.5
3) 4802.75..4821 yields -0.028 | 12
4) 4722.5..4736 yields -0.015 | 12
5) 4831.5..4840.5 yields 0.041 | 11.2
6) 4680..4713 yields 0.004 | 11.9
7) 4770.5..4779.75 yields 0.168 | 10.1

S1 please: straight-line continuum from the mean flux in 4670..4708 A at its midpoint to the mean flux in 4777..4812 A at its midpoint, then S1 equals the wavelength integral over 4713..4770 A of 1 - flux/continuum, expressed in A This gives -0.91 A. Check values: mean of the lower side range 12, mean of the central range 11.7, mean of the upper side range 10.9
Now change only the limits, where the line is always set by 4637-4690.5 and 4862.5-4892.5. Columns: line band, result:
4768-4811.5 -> 3.4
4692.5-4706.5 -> 0.3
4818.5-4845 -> 0.5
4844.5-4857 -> -0.2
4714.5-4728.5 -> -0.5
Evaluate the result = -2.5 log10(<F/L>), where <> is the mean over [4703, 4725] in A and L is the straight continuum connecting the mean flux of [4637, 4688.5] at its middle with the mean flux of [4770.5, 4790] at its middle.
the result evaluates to -0.086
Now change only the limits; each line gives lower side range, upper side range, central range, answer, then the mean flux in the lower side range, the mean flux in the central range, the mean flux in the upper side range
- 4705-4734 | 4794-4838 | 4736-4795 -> 0.10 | 12.1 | 10.8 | 11.5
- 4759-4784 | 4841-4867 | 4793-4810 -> -0.08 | 10.1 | 11.5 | 11.7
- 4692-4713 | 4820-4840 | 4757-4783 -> 0.13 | 11.8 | 10.2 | 11.2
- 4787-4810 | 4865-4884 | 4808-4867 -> -0.03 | 11.2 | 11.6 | 11.3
